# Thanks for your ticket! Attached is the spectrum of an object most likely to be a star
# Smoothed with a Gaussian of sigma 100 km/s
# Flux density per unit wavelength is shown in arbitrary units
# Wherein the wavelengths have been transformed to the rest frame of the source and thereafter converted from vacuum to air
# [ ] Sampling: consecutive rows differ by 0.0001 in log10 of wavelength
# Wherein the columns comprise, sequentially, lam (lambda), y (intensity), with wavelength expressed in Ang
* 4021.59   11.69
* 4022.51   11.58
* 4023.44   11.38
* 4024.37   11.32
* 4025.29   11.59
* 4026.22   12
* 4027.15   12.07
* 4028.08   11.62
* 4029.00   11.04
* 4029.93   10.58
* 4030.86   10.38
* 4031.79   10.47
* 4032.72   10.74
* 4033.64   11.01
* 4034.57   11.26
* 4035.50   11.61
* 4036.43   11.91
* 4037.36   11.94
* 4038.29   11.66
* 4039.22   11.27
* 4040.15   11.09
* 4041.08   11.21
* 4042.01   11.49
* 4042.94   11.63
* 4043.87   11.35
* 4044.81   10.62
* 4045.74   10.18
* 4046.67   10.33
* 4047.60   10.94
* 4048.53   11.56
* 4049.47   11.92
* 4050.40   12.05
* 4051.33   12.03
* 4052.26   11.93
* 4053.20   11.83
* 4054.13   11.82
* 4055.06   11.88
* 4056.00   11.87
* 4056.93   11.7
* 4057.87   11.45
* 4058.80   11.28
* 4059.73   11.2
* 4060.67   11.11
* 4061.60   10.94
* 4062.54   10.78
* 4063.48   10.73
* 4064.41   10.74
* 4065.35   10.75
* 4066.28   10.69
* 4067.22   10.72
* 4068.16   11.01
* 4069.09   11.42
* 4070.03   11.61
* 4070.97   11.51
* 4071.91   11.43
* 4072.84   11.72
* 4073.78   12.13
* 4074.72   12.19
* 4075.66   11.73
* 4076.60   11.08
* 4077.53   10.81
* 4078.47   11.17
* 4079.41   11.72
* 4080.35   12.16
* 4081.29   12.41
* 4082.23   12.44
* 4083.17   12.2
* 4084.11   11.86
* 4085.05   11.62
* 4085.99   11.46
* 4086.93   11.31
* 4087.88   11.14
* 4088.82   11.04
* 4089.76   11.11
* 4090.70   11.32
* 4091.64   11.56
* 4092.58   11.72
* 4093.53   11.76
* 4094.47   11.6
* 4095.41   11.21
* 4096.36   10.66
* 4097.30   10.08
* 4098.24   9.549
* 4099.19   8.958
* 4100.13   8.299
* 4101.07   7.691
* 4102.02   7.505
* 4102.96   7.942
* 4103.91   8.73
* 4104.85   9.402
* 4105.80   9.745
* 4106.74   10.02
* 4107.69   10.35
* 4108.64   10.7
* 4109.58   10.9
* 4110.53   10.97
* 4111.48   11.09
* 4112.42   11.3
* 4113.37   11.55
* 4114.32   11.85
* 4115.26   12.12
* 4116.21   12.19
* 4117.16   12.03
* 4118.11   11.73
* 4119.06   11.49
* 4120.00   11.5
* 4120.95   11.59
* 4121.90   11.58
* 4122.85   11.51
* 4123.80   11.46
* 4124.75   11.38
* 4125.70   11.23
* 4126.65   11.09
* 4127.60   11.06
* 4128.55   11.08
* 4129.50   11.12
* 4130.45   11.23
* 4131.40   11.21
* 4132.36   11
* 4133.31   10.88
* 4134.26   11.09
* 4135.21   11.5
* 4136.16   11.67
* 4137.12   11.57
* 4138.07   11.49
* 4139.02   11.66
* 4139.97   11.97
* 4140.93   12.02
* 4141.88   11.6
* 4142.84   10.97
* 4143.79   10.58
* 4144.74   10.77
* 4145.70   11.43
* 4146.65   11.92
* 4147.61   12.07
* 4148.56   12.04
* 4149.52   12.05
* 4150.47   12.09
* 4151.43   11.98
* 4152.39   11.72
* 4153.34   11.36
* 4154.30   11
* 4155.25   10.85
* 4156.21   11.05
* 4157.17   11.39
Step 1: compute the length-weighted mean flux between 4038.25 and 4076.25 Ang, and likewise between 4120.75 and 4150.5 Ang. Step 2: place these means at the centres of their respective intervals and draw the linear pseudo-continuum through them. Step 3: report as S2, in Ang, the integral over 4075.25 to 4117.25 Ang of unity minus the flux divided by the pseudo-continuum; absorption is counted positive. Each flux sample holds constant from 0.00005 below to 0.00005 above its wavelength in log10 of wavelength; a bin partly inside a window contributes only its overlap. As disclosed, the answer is 2.0 Ang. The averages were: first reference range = 11.3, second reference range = 11.4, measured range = 10.8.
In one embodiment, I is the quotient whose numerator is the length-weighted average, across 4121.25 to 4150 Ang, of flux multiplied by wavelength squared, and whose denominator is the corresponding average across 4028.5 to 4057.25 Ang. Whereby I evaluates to 1.05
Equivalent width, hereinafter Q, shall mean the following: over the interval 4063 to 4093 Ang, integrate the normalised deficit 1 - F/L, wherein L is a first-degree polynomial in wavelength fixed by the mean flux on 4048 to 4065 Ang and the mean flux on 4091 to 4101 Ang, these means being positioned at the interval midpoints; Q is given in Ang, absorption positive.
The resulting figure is -1.5 Ang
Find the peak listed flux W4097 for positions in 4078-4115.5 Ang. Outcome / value 12.44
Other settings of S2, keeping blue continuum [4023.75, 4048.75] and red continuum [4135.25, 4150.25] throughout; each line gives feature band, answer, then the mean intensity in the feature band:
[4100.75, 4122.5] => 1.61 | 10.6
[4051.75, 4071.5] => 0.03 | 11.3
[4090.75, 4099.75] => 0.50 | 10.8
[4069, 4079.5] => -0.18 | 11.5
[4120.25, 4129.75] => 0.18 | 11.3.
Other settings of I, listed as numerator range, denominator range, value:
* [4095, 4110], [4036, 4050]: 0.87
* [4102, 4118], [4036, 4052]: 0.96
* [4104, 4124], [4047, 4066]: 1.00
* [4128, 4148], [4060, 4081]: 1.04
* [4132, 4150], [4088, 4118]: 1.11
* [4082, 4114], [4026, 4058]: 0.95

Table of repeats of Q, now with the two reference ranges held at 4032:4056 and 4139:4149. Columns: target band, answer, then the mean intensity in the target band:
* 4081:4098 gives 0.1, 11.4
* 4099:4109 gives 2.2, 9.01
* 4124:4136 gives 0.4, 11.2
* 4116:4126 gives -0.1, 11.6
